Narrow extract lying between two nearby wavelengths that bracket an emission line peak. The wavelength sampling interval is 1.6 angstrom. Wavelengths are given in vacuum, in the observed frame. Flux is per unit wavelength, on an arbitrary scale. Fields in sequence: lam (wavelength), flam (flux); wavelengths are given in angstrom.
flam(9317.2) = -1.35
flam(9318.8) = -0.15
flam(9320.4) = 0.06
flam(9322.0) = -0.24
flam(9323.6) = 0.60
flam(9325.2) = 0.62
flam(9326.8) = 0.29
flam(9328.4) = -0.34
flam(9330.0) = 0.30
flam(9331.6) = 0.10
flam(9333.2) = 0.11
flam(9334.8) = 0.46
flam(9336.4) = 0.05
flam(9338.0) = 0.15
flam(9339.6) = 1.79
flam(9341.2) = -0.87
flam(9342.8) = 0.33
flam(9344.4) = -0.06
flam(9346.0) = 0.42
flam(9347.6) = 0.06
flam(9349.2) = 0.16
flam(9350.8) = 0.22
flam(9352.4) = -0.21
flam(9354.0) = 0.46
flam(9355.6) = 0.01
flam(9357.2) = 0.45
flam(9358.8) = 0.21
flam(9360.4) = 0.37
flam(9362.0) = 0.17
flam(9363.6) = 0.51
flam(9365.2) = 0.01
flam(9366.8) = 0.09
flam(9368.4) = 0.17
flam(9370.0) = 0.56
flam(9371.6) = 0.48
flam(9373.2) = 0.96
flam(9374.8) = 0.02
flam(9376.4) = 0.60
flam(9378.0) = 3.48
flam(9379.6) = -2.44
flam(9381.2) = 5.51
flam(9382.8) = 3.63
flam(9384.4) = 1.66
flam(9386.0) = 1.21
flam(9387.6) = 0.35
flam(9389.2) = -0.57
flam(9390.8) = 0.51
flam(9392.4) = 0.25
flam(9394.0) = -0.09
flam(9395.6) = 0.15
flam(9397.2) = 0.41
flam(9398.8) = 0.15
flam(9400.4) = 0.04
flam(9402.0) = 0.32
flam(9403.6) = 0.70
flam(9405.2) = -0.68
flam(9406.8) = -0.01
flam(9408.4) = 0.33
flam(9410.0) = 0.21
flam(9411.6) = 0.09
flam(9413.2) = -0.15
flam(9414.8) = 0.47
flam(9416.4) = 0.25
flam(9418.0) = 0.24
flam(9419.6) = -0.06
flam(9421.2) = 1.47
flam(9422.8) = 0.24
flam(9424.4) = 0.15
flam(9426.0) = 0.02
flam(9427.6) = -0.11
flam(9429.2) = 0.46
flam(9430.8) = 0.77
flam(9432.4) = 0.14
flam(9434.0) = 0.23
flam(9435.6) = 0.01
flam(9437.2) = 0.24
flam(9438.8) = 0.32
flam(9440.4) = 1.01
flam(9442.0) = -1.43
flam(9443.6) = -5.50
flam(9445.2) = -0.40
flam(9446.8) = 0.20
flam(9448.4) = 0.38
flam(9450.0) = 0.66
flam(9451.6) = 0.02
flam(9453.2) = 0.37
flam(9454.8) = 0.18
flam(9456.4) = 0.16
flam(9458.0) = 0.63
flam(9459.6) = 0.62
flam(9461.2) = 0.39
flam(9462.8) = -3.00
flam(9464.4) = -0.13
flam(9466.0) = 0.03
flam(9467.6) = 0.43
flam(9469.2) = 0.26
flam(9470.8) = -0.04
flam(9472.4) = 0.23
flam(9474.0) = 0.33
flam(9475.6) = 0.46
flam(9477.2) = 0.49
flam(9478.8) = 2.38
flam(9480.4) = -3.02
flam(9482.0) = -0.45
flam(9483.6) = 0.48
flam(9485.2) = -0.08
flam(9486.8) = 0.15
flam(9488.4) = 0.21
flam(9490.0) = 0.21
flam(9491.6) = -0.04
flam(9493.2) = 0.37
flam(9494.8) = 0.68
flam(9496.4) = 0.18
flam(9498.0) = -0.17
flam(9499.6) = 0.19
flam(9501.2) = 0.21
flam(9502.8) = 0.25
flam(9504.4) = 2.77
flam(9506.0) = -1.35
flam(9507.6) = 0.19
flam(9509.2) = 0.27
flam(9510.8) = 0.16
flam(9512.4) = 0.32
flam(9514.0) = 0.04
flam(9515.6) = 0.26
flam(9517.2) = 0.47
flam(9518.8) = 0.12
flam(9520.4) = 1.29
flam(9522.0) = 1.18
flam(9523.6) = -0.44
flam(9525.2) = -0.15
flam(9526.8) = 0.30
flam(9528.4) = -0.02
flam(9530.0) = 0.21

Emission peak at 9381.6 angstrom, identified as [O III]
